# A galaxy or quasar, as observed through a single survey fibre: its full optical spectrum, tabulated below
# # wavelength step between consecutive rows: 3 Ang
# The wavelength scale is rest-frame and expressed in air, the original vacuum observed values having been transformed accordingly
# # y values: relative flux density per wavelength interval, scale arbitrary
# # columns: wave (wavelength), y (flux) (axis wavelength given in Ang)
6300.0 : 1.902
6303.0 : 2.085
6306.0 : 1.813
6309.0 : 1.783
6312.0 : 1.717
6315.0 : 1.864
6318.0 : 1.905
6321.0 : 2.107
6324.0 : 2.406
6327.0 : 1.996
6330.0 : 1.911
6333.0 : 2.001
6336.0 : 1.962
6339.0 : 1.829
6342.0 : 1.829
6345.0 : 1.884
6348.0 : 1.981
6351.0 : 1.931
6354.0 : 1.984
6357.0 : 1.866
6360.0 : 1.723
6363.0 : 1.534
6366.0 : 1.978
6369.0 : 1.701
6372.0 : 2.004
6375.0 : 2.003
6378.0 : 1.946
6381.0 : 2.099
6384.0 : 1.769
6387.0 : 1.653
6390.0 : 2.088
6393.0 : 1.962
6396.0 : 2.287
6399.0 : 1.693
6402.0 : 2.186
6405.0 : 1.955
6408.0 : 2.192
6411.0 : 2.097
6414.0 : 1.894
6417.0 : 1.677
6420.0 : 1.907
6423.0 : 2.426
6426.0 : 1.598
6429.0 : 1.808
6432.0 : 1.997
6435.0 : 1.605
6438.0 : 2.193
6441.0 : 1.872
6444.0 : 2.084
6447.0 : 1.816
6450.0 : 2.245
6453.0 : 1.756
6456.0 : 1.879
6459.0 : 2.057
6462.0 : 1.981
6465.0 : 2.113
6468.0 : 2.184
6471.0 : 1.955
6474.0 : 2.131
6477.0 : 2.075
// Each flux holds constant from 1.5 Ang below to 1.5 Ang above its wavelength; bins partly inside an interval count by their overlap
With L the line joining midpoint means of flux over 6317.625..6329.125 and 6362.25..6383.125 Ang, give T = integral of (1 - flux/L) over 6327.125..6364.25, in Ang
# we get 2.6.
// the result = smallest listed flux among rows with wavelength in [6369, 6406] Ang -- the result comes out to 1.653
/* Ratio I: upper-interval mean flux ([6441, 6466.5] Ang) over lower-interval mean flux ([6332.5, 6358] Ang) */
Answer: 1.04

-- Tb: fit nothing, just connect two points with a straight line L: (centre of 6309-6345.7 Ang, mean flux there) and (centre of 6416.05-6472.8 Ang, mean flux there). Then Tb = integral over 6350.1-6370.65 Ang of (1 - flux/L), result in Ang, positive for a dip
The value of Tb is 1.4 Ang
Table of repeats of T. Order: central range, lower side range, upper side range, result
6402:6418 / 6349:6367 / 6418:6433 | -0.7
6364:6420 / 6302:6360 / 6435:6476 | 0.5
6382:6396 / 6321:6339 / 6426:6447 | 0.3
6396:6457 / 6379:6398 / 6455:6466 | 1.1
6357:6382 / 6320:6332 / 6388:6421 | 2.1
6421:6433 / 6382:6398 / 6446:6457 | -0.1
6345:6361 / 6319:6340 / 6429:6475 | 1.0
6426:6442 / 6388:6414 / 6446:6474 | 1.2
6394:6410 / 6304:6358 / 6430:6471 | -0.8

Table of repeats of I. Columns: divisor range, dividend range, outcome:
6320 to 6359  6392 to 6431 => 1.00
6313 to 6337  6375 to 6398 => 0.98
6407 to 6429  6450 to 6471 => 1.03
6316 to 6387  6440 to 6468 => 1.04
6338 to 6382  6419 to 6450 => 1.03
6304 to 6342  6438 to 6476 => 1.04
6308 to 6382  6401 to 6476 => 1.03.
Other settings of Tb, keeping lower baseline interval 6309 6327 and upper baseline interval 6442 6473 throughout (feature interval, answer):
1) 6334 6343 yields 0.5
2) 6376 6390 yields 0.7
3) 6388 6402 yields -0.1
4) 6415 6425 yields 0.1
